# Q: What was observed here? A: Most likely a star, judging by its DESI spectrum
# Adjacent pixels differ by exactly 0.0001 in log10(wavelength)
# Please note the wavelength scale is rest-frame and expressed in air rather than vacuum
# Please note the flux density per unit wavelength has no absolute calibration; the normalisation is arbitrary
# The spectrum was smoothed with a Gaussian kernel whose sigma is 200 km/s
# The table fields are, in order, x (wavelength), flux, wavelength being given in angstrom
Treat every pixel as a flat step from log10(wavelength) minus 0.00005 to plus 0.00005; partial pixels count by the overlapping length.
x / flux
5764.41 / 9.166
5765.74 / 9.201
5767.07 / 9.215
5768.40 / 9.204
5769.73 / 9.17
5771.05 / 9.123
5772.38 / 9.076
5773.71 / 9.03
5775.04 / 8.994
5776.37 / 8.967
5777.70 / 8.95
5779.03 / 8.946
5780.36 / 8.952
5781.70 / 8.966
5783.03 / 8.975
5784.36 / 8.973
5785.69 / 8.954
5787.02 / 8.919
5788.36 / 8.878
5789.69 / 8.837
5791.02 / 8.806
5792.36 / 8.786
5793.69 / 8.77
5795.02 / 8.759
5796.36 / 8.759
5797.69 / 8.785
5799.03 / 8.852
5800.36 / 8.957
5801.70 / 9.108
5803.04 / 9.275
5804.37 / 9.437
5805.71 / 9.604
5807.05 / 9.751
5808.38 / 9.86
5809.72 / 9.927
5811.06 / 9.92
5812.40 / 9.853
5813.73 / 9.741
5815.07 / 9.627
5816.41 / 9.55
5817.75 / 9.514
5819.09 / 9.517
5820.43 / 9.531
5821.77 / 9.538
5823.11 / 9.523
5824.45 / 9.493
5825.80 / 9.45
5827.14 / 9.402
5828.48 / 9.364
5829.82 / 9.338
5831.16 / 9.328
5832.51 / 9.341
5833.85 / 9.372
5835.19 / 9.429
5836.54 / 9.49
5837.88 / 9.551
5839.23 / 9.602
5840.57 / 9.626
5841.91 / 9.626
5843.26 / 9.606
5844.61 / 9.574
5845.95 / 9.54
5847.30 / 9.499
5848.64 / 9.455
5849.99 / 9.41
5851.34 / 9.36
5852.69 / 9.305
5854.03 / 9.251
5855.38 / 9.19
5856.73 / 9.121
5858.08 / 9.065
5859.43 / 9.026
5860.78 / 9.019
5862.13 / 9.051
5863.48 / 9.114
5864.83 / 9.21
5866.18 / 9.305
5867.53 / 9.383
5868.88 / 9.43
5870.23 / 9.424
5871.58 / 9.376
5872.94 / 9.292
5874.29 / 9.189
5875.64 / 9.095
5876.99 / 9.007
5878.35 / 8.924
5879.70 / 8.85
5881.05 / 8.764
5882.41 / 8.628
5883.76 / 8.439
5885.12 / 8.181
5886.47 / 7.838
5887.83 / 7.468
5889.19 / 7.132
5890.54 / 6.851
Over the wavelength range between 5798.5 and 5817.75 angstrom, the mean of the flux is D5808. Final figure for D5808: 9.54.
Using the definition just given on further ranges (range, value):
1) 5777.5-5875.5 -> 9.3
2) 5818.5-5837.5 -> 9.44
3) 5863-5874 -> 9.32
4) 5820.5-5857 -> 9.44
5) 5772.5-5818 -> 9.17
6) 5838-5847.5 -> 9.58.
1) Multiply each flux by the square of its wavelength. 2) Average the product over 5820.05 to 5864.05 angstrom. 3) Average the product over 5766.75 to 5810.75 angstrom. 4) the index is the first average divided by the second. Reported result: 1.1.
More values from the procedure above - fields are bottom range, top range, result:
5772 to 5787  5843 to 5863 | 1.06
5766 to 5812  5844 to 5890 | 1.01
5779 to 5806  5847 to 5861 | 1.05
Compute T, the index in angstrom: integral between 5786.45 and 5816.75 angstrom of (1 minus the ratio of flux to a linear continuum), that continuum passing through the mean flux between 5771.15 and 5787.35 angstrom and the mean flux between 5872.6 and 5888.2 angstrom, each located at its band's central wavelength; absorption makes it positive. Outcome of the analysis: -1.2 angstrom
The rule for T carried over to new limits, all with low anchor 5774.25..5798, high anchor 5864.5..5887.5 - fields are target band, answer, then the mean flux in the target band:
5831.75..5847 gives -1.0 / 9.52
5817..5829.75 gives -0.8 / 9.47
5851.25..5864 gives -0.3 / 9.14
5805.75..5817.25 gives -1.1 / 9.77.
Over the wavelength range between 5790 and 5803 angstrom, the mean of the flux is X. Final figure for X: 8.86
